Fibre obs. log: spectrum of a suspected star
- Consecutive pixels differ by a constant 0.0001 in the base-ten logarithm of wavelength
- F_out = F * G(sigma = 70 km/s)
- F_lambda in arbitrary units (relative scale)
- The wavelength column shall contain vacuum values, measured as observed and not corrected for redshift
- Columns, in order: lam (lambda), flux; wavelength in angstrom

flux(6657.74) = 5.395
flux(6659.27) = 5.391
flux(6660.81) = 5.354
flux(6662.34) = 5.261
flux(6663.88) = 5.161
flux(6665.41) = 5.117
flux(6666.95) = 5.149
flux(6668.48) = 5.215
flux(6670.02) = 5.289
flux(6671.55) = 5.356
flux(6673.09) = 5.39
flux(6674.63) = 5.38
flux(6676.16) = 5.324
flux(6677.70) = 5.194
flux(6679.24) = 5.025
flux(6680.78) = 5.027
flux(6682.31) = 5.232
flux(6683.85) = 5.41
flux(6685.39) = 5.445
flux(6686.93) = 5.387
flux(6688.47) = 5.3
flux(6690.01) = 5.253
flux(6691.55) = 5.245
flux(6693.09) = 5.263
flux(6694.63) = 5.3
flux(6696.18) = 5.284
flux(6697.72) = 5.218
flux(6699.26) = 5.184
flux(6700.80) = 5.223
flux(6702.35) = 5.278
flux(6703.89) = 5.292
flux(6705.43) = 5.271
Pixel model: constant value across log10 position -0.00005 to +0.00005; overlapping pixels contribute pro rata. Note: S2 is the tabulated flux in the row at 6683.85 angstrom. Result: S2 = 5.41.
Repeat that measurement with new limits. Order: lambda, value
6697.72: 5.218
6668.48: 5.215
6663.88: 5.161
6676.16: 5.324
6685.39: 5.445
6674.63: 5.38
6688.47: 5.3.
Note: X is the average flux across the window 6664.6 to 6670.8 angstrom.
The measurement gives 5.2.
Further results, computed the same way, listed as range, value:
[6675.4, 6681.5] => 5.14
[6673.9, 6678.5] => 5.3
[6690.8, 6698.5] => 5.26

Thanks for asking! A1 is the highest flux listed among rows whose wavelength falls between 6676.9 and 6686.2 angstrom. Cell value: 5.445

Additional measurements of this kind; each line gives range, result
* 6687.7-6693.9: 5.3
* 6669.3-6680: 5.39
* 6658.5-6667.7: 5.391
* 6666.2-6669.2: 5.215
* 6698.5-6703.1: 5.278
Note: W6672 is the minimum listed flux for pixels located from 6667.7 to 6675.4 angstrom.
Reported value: 5.215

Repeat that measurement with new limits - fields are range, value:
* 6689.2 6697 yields 5.245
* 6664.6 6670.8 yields 5.117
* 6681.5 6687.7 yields 5.232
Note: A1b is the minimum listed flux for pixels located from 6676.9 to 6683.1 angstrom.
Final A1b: 5.025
